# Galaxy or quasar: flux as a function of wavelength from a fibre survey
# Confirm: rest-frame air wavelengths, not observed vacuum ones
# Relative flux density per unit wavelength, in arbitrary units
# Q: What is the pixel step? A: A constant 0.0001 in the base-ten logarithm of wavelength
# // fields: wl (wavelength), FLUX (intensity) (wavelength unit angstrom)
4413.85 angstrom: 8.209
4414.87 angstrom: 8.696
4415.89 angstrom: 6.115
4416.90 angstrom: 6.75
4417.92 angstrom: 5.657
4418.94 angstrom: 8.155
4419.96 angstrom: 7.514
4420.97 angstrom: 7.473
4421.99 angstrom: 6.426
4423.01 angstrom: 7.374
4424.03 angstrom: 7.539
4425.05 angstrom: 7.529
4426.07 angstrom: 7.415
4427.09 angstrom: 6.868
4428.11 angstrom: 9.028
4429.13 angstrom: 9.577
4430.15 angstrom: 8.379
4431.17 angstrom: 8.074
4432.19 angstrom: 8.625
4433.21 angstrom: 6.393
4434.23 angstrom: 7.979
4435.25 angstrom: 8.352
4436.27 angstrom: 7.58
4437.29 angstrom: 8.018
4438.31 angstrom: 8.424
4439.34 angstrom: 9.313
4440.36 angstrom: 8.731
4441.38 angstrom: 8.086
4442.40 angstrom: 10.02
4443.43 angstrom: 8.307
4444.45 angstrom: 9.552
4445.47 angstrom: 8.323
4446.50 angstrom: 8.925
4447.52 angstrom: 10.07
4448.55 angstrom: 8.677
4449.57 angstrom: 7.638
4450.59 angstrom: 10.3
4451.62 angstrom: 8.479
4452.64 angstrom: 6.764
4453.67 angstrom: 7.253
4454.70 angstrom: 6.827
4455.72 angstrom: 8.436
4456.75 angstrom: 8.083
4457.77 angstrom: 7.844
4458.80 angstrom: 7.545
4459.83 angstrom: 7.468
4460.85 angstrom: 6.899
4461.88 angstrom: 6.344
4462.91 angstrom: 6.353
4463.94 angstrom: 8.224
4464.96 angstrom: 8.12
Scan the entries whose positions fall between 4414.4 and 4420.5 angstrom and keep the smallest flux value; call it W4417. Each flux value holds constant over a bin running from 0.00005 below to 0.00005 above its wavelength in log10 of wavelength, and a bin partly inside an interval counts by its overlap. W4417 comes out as 5.657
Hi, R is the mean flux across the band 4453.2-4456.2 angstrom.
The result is 7.5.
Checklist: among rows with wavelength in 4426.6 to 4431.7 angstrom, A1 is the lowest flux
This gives 6.868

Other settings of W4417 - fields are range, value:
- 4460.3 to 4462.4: 6.344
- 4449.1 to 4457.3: 6.764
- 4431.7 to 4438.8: 6.393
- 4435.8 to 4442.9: 7.58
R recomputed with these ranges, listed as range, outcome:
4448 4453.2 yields 8.37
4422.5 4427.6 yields 7.34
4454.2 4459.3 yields 7.76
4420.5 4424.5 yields 7.19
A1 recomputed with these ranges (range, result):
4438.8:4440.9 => 8.731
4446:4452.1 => 7.638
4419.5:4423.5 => 6.426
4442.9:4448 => 8.307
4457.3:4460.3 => 7.468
